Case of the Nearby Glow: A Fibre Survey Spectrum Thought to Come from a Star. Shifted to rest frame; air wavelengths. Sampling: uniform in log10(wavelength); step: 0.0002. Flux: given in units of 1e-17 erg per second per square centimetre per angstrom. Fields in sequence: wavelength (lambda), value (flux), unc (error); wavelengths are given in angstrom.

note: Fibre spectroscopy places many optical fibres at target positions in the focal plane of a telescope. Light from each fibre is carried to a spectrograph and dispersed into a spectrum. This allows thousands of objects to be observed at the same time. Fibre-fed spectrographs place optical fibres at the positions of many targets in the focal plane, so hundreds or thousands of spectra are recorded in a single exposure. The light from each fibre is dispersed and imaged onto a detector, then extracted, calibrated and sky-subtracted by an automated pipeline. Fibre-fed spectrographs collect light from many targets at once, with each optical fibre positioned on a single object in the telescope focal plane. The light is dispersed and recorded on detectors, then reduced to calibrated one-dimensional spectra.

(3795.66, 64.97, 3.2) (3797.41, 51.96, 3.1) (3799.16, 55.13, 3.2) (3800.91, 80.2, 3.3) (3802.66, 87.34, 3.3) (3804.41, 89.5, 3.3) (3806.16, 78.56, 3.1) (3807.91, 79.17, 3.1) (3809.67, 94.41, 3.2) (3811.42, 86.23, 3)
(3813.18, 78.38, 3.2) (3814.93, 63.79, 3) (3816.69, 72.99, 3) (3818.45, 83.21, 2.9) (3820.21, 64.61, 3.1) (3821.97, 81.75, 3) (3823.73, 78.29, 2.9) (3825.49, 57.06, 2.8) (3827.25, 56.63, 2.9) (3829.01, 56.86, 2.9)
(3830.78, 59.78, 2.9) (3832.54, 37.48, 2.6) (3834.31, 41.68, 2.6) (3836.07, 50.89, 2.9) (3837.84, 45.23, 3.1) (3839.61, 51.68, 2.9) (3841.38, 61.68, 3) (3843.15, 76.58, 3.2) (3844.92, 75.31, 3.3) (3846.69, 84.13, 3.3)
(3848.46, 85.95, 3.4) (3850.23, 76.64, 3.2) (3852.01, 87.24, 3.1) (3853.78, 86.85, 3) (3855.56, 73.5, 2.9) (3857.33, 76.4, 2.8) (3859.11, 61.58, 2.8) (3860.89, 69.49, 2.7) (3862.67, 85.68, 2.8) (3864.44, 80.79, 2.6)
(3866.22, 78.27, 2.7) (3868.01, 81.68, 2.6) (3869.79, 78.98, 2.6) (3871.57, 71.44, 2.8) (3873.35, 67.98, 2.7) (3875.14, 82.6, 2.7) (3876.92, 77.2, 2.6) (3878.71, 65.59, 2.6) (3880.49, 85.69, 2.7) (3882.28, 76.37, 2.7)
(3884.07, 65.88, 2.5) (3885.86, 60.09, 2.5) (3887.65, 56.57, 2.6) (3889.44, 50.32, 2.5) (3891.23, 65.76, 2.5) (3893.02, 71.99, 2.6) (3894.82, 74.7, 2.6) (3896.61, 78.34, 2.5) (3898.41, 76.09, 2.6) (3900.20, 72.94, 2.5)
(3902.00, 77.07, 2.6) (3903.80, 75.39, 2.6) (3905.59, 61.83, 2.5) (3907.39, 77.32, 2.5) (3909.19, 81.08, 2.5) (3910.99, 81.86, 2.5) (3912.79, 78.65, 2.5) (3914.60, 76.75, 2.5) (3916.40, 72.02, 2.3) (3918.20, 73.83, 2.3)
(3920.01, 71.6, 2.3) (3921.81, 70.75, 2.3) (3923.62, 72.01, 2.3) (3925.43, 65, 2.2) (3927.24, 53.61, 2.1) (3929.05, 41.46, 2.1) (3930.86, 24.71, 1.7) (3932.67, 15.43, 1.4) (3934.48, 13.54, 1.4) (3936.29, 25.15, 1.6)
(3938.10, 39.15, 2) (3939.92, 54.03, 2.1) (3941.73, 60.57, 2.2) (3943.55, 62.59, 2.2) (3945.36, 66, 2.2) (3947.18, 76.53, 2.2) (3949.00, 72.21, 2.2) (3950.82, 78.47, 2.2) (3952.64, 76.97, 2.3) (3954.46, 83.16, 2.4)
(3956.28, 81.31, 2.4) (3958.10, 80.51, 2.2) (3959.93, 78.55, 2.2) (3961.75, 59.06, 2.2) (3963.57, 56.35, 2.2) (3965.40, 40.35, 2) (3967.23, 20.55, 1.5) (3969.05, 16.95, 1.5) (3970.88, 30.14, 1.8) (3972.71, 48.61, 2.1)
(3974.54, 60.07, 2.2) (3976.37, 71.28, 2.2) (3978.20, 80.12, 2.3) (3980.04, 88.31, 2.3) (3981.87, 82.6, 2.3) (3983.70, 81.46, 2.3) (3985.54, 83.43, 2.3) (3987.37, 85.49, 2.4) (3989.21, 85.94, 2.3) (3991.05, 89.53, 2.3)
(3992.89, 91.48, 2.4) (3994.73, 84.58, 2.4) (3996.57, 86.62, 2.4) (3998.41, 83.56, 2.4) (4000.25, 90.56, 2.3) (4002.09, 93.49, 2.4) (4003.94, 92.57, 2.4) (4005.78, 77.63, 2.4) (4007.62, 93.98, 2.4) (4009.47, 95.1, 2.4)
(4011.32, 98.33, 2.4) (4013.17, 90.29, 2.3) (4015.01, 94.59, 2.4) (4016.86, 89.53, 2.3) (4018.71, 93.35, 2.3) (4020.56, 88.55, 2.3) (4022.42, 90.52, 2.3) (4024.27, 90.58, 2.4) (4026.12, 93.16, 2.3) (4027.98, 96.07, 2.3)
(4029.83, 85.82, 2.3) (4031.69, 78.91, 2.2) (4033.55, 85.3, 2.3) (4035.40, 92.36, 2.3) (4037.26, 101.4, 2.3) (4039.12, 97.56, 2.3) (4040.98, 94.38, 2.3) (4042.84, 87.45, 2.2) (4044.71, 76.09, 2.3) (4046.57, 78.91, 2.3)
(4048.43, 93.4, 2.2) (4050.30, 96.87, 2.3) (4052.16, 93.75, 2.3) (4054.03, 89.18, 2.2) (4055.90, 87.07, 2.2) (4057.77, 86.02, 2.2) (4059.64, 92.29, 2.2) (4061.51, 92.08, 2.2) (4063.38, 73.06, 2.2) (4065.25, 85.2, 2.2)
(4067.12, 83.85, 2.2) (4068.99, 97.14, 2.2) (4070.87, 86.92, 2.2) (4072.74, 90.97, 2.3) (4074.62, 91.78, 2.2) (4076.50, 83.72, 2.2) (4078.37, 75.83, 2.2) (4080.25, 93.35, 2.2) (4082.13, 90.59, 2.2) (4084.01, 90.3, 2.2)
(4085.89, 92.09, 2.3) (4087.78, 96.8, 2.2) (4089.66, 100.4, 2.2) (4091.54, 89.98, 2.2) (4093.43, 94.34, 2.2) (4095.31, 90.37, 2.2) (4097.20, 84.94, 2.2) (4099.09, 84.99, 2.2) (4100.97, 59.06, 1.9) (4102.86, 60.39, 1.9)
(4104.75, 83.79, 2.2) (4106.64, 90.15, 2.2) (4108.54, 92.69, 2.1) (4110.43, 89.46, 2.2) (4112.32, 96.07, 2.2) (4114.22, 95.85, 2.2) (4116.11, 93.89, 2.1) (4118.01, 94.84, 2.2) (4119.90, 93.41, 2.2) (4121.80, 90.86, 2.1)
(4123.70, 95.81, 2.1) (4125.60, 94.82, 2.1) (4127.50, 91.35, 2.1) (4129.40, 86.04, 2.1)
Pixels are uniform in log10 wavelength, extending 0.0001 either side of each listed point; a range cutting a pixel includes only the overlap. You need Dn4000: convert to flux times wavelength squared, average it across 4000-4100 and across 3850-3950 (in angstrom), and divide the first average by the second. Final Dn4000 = 1.4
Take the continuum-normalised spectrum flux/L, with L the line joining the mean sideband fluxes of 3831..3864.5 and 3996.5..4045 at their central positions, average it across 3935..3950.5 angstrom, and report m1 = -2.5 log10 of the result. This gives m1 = 0.38 mag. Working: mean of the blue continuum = 68.4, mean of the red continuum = 90.5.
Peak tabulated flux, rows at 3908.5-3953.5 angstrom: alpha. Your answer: 81.86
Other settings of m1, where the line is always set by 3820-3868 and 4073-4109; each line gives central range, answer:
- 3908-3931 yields 0.09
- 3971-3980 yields 0.21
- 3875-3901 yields 0.02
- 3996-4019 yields -0.13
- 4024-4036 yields -0.08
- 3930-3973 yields 0.41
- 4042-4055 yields -0.06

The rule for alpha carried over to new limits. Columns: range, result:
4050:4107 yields 100.4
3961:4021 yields 98.33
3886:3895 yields 74.7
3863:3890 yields 85.69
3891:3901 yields 78.34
